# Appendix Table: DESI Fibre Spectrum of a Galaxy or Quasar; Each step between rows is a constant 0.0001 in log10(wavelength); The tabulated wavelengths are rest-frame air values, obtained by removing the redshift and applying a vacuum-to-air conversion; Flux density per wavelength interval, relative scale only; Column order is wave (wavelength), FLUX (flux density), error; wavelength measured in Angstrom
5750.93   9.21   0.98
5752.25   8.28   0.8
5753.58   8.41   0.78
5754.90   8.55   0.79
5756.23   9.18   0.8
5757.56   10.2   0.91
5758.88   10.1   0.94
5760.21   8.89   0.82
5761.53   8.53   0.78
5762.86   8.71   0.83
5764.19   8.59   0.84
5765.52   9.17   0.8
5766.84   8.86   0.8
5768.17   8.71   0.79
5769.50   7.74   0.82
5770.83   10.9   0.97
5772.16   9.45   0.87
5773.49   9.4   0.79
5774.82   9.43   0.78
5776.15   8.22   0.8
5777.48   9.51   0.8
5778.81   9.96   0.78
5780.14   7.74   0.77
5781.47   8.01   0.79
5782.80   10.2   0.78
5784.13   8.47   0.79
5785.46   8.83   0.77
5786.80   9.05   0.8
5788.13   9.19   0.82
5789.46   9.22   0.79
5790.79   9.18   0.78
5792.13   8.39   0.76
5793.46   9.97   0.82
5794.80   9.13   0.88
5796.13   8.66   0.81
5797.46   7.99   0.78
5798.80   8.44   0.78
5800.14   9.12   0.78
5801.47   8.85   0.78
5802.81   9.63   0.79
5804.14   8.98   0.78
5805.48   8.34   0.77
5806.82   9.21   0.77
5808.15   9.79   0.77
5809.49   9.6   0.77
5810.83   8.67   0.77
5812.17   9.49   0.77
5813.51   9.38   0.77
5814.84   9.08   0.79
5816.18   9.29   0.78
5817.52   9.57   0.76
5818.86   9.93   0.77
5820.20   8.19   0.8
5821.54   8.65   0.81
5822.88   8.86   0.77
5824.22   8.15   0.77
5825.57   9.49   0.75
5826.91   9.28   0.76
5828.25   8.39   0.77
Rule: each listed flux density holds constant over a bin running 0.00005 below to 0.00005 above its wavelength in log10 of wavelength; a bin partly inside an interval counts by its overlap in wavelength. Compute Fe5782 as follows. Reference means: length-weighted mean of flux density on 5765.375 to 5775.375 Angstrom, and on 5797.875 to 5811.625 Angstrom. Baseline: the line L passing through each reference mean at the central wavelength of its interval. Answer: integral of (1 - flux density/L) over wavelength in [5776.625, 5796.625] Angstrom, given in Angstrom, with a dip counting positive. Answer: 0.2 Angstrom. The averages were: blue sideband 9.21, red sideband 9.04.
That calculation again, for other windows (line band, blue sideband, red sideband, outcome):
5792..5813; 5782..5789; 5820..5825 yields -0.47 Angstrom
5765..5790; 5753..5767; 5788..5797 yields 0.01 Angstrom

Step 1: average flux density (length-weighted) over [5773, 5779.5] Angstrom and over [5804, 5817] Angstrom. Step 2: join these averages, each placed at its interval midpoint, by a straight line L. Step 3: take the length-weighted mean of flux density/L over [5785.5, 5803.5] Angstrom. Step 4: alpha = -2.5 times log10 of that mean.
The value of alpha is 0.031 mag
